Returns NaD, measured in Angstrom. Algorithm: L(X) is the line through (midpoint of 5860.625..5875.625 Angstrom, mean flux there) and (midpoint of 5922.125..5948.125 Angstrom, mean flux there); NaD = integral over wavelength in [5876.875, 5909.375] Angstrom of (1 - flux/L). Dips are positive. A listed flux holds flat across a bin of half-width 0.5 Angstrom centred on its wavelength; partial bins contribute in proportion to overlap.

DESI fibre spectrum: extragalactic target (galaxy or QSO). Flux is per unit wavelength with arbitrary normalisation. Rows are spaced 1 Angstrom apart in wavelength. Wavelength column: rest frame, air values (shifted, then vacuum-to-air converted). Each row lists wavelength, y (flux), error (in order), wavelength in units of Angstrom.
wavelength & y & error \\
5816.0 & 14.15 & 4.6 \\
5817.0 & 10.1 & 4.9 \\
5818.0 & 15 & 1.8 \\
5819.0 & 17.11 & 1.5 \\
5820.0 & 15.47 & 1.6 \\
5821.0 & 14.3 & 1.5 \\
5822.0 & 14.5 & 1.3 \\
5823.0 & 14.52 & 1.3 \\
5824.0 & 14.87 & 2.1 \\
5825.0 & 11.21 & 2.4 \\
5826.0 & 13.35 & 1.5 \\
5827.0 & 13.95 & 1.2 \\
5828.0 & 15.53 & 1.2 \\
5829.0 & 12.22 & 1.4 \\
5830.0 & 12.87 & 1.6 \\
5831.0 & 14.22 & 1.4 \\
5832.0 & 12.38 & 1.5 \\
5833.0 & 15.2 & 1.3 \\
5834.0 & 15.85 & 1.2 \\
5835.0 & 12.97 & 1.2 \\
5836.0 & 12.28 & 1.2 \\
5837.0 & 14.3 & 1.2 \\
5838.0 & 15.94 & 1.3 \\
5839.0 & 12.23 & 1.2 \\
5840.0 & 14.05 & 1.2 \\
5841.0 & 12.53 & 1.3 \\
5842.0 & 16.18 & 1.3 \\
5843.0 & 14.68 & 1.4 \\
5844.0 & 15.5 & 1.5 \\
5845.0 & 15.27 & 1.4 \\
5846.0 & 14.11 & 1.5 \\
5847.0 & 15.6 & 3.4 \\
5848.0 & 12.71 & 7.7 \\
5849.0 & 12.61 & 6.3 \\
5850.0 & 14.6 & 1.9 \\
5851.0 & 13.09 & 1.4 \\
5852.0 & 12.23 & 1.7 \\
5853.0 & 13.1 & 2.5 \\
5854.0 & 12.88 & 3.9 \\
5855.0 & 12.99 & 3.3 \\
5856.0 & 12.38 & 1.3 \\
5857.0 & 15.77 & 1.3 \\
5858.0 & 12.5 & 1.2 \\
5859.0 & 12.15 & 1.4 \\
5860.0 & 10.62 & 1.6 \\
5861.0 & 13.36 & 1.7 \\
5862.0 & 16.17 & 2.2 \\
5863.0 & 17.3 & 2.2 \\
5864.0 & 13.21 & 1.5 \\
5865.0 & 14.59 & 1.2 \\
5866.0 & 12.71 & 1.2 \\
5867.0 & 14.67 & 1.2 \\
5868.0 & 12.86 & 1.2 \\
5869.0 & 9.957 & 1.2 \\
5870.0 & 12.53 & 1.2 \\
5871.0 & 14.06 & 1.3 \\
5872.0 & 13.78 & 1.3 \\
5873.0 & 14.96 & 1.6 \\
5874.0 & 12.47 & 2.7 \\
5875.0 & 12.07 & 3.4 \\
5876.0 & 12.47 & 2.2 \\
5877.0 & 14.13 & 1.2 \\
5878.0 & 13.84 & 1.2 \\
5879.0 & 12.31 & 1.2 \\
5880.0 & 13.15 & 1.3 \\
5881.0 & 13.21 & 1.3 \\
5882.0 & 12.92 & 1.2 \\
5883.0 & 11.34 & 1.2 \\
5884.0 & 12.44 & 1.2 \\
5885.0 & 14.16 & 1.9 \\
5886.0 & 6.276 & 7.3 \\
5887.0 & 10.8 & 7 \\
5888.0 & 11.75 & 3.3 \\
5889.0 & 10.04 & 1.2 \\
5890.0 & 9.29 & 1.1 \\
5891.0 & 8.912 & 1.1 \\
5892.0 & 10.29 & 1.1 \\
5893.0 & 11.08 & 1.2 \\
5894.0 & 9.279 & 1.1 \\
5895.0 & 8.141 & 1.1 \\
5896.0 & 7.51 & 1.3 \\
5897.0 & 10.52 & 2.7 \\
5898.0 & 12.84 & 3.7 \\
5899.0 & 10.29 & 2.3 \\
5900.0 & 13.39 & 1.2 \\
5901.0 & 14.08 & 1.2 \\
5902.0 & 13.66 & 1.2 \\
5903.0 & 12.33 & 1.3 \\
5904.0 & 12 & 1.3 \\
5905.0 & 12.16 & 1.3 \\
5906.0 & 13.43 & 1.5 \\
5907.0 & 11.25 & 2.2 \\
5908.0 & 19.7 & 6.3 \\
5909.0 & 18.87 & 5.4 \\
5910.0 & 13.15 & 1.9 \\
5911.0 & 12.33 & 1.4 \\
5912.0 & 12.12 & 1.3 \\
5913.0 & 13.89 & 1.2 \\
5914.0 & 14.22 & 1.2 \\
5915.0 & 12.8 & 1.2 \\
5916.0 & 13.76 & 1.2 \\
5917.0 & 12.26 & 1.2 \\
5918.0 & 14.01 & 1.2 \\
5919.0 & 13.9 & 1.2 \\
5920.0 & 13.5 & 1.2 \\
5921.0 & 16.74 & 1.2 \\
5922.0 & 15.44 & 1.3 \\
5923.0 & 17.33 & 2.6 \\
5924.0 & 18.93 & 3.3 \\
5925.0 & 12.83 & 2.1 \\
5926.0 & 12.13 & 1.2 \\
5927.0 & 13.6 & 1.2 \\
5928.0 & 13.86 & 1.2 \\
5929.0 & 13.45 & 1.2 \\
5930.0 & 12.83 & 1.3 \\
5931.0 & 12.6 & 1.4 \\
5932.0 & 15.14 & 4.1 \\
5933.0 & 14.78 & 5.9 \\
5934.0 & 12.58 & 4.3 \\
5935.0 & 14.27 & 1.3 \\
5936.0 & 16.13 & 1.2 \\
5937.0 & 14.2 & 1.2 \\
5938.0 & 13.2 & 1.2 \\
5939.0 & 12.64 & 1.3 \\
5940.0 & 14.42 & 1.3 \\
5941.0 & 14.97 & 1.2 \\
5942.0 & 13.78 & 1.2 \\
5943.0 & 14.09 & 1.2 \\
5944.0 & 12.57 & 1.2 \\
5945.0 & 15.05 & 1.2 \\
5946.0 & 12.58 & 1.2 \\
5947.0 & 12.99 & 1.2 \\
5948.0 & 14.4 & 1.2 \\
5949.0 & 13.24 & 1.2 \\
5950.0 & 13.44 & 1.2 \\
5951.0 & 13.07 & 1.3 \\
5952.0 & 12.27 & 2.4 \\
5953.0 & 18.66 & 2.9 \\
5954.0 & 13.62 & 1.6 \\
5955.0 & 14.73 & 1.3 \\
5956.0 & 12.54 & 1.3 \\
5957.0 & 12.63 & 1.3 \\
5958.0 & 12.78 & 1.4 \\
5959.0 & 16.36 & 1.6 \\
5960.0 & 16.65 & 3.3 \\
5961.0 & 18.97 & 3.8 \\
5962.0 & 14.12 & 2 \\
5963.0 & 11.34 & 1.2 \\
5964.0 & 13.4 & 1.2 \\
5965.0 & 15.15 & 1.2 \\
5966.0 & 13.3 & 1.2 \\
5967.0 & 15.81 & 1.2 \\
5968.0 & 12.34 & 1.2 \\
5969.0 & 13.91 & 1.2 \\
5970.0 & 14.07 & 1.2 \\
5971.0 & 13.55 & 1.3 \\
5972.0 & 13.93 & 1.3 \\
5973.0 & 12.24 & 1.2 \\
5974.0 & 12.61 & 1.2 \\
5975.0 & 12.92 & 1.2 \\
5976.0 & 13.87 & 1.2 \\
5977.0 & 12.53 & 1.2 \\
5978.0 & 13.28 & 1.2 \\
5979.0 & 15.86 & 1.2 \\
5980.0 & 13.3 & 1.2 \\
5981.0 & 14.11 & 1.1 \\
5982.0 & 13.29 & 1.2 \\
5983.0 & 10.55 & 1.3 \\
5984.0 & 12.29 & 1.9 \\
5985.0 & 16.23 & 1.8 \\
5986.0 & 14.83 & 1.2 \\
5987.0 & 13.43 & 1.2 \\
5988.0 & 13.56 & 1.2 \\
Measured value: 4.4 Angstrom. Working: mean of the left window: 13.6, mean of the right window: 14.1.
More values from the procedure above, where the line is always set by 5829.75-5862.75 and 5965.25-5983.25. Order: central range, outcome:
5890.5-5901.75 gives 2.5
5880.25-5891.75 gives 2.2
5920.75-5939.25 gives -1.0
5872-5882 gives 0.4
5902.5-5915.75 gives -0.1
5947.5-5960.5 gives -0.6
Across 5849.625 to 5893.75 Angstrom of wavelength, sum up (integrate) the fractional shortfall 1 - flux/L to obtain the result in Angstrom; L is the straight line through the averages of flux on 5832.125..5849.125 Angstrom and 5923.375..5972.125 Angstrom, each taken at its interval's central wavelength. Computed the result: 4.9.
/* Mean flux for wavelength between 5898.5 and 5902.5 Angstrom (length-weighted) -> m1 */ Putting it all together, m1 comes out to 12.9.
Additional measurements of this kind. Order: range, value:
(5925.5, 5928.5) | 13.2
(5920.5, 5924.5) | 17.1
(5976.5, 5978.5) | 12.9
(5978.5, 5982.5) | 14.1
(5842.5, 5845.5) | 15.2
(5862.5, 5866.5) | 14.5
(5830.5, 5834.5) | 14.4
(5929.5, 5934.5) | 13.6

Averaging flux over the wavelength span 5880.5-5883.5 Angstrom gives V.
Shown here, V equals 12.5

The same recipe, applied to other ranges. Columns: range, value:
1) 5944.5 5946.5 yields 13.8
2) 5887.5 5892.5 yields 10.1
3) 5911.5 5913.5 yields 13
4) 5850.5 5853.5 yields 12.8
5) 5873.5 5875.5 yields 12.3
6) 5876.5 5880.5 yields 13.4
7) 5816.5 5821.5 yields 14.4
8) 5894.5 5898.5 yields 9.75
